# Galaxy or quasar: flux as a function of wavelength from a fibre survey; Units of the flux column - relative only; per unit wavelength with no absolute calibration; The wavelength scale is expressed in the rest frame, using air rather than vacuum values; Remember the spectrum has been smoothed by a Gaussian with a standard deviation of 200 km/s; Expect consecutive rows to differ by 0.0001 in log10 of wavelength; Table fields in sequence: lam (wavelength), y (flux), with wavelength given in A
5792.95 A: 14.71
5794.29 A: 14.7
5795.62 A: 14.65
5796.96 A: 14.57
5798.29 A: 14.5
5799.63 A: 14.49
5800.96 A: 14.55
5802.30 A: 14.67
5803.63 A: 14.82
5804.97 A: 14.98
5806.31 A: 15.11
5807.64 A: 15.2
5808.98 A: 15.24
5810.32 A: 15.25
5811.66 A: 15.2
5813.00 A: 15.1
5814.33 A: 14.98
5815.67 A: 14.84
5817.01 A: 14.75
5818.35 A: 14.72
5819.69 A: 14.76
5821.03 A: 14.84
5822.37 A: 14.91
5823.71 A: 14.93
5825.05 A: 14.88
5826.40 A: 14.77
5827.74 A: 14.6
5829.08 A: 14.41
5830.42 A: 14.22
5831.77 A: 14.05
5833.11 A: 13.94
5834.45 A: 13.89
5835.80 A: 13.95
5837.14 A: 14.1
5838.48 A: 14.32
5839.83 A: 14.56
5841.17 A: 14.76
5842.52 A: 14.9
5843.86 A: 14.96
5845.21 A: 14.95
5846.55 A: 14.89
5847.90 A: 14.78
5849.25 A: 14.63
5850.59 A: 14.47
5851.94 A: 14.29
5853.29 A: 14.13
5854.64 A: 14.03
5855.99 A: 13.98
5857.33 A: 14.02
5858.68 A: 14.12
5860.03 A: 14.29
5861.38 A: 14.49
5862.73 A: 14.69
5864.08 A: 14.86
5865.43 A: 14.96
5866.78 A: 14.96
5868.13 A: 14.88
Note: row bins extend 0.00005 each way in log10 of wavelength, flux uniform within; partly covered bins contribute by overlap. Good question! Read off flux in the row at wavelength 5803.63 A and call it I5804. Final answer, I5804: 14.82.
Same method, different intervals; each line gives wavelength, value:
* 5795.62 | 14.65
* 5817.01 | 14.75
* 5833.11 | 13.94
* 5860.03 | 14.29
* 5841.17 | 14.76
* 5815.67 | 14.84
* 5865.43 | 14.96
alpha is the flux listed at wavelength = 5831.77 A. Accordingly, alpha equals 14.05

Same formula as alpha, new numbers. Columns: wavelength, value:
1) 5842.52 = 14.9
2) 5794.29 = 14.7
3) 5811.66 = 15.2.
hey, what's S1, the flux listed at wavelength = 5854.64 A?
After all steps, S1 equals 14.03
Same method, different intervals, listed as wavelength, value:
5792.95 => 14.71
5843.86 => 14.96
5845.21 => 14.95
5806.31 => 15.11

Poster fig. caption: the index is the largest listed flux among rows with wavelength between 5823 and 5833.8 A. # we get 14.93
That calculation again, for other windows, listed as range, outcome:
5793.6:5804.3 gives 14.82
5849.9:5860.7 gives 14.47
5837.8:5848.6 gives 14.96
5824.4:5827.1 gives 14.88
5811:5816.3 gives 15.2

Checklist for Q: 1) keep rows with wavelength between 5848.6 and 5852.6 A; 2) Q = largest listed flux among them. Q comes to 14.63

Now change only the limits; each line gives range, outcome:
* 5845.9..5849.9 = 14.89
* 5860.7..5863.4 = 14.69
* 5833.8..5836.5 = 13.95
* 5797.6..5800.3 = 14.5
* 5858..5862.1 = 14.49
